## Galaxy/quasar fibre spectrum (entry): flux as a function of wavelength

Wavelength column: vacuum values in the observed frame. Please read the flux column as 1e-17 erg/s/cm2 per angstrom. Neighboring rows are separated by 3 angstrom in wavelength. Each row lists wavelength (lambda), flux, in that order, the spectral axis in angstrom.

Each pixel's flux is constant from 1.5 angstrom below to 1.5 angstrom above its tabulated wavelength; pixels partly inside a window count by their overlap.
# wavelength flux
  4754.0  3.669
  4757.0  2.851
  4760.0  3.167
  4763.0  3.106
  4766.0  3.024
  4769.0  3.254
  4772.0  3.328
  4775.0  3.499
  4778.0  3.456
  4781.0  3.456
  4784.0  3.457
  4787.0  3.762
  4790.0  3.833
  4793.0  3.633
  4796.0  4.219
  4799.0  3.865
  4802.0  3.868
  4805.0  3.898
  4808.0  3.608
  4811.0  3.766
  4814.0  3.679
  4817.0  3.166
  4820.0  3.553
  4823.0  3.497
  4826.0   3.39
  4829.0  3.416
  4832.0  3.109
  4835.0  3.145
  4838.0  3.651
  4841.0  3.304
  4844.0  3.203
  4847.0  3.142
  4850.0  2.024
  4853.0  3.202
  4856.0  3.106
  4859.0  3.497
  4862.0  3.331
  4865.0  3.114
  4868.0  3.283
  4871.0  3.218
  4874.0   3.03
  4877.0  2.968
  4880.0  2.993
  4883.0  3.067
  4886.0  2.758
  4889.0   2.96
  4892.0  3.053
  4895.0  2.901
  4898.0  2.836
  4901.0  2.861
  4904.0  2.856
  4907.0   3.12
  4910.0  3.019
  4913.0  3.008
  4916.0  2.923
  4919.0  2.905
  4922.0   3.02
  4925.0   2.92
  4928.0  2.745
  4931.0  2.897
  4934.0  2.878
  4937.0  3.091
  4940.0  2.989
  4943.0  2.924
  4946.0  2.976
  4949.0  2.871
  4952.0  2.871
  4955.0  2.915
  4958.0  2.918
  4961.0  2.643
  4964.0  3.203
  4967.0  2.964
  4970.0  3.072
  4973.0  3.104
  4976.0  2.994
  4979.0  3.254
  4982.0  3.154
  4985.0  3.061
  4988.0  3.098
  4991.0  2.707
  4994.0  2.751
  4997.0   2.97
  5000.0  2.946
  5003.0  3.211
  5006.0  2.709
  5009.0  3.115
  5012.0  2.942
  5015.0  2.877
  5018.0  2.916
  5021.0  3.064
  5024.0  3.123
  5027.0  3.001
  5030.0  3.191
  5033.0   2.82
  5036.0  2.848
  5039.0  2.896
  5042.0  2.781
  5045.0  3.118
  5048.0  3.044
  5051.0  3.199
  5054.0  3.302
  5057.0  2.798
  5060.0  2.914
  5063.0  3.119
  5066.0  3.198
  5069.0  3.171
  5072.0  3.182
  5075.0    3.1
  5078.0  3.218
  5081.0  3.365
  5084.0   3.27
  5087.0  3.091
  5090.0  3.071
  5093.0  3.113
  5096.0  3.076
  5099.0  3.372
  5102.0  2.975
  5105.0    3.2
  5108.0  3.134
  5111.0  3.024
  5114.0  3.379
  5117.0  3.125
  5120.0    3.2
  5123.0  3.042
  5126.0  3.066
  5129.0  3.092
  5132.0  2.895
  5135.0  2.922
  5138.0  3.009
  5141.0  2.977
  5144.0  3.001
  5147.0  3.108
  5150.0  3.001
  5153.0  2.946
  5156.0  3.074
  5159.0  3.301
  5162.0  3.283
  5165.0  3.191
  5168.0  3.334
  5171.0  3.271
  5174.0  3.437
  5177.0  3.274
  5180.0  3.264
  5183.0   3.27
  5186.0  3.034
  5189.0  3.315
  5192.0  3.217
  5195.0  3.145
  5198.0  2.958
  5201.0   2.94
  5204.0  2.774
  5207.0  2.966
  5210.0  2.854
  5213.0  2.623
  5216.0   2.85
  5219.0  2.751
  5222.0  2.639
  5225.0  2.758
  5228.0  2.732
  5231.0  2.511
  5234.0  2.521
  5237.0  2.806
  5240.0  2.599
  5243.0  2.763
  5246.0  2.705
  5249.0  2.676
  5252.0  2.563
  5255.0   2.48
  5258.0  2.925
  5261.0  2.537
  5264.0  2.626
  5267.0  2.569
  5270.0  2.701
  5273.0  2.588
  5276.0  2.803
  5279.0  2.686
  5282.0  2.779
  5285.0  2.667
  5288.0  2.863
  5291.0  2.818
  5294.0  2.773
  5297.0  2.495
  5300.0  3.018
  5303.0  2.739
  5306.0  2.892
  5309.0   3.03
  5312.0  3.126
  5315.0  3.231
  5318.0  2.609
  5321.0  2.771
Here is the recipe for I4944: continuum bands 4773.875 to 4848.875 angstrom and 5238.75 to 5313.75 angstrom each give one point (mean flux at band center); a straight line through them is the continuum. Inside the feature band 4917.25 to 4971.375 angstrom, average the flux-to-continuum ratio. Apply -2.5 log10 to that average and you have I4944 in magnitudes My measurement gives 0.13 mag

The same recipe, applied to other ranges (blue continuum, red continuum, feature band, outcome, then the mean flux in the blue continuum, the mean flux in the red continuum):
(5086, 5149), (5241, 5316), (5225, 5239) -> 0.08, 3.09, 2.76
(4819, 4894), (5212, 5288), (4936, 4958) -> 0.04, 3.16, 2.68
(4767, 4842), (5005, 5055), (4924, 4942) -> 0.11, 3.55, 3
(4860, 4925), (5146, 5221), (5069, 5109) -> -0.04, 3.01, 3.08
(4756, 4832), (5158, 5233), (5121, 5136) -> 0.03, 3.51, 3.02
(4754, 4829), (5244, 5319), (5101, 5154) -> -0.02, 3.52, 2.76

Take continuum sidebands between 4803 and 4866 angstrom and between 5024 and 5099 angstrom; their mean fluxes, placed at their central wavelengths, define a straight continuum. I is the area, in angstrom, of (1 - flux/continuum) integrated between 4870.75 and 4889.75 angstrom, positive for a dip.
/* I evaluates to 1.7 angstrom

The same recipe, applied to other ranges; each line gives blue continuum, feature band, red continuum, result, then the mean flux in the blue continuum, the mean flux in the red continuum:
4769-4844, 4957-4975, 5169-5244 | 1.7 angstrom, 3.55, 2.93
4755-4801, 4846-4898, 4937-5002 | 3.1 angstrom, 3.47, 2.98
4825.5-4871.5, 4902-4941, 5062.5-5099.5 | 2.9 angstrom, 3.19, 3.18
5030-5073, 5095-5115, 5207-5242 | -1.6 angstrom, 3.03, 2.71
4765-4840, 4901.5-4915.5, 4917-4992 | 0.7 angstrom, 3.54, 2.97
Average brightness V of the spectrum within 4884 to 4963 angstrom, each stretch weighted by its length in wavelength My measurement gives 2.92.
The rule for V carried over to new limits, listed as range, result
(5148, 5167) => 3.14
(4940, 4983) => 2.99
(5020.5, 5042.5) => 2.97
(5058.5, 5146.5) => 3.11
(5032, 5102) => 3.09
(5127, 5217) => 3.08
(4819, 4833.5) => 3.39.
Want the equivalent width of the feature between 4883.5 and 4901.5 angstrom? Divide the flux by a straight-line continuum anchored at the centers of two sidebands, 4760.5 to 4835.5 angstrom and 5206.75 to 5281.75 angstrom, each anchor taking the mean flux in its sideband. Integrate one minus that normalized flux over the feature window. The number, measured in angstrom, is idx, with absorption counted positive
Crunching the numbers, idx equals 2.4 angstrom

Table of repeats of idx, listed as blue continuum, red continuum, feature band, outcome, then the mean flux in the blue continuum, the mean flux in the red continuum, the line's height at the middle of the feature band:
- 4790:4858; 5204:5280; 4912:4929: 1.8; 3.44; 2.69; 3.27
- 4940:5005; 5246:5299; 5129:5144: -0.8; 2.98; 2.68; 2.82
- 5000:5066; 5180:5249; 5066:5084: -1.5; 3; 2.86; 2.97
